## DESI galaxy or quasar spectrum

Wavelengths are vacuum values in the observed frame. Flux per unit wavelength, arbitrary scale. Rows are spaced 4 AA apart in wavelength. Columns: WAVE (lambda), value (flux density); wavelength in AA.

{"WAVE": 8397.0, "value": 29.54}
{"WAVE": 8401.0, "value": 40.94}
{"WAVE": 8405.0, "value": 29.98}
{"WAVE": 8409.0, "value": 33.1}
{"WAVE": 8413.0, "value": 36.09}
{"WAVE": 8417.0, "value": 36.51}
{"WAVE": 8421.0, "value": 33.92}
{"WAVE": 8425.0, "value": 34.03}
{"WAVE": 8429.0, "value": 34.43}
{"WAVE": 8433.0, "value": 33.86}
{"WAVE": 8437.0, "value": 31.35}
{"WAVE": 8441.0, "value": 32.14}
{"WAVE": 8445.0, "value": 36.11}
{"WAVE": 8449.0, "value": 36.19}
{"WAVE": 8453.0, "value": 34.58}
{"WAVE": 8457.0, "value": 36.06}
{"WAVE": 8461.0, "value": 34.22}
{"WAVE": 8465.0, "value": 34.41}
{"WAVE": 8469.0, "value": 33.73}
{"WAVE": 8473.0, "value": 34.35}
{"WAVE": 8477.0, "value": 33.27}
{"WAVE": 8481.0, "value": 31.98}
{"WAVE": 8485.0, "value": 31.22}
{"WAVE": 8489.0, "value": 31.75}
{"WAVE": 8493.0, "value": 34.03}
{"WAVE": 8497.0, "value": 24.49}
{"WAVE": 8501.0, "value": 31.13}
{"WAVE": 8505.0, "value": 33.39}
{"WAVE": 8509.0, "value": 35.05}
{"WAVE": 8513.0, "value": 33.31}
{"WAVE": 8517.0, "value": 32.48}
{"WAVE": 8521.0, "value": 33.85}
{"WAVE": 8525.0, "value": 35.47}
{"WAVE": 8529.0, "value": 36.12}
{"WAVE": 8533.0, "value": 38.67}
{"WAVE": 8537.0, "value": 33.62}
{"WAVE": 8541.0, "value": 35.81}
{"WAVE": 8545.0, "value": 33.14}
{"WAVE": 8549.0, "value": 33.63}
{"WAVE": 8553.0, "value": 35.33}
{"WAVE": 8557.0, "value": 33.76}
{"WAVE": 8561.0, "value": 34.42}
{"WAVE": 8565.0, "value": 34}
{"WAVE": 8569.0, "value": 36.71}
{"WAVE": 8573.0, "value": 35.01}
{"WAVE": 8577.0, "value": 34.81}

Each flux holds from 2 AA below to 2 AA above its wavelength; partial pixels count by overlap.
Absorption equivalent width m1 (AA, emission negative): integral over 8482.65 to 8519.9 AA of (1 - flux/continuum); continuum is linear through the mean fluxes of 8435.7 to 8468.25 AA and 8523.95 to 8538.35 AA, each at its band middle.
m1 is 3.73 AA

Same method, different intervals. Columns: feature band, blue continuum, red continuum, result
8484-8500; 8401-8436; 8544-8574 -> 1.89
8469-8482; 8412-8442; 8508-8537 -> 0.41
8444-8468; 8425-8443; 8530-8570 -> -1.26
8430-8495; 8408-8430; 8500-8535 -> 1.73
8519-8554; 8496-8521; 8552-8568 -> -1.77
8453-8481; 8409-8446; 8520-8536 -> 0.56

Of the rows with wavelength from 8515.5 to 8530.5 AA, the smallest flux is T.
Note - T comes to 32.48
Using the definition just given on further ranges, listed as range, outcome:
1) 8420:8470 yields 31.35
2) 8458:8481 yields 31.98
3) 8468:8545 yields 24.49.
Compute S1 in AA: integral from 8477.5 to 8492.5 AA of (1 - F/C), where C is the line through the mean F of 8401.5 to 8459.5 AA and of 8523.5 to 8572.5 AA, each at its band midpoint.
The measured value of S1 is 1.1 AA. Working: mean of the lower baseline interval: 34.3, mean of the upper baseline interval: 35.1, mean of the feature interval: 32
